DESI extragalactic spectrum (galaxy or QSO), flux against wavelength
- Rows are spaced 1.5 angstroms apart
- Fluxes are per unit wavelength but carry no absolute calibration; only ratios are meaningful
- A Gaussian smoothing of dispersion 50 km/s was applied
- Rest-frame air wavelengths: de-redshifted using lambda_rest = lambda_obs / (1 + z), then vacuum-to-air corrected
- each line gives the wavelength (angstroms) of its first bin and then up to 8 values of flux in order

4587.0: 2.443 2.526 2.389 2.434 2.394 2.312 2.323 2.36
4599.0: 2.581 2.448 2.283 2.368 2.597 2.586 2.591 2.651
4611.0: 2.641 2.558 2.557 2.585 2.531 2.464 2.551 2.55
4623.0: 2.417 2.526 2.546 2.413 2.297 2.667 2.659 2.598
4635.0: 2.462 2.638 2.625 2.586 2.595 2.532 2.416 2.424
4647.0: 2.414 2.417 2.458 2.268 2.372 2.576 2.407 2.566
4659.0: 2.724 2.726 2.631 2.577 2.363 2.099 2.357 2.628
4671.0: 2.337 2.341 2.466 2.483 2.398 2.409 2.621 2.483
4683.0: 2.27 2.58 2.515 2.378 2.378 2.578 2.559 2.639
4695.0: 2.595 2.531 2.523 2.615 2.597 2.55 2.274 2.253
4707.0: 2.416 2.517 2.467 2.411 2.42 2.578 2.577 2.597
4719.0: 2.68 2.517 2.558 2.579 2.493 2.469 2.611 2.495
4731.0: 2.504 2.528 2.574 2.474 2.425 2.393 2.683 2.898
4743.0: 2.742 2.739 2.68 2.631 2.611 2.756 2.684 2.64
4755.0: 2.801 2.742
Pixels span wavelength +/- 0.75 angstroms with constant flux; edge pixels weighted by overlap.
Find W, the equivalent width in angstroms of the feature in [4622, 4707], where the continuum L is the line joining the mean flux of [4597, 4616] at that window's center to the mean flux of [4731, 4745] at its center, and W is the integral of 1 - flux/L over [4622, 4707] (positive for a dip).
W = 2.30 angstroms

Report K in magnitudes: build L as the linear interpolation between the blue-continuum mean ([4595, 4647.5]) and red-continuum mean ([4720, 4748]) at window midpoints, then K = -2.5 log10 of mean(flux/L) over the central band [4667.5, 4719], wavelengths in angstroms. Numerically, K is 0.03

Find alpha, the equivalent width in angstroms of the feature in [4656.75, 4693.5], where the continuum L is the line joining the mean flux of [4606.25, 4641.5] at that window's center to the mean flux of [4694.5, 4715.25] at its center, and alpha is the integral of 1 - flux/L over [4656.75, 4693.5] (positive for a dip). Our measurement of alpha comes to 0.4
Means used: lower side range 2.55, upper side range 2.48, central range 2.48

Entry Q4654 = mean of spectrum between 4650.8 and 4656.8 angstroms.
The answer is 2.41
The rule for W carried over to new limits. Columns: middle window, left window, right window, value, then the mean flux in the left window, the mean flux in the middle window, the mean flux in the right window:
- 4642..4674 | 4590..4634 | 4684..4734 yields 0.6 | 2.5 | 2.46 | 2.52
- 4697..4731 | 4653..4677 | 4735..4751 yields 0.9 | 2.48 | 2.51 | 2.64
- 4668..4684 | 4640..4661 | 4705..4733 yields 0.4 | 2.49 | 2.44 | 2.51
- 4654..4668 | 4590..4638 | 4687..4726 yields 0.0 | 2.5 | 2.51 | 2.51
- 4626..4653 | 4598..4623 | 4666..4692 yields -0.1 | 2.53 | 2.5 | 2.44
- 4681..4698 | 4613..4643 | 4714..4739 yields 0.2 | 2.54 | 2.5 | 2.53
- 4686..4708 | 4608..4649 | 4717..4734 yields 0.4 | 2.53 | 2.49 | 2.55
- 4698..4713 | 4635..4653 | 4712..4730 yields 0.5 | 2.48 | 2.46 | 2.55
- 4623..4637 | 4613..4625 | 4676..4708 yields 0.0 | 2.52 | 2.53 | 2.48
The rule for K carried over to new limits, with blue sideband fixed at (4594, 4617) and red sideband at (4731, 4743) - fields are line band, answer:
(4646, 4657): 0.05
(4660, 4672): 0.03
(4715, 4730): 0.00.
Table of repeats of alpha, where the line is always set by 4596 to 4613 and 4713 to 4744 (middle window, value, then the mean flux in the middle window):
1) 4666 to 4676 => 0.6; 2.39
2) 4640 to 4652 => 0.4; 2.45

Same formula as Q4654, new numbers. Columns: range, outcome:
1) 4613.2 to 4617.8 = 2.56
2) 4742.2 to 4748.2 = 2.7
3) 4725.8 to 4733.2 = 2.52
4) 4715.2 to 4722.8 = 2.59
